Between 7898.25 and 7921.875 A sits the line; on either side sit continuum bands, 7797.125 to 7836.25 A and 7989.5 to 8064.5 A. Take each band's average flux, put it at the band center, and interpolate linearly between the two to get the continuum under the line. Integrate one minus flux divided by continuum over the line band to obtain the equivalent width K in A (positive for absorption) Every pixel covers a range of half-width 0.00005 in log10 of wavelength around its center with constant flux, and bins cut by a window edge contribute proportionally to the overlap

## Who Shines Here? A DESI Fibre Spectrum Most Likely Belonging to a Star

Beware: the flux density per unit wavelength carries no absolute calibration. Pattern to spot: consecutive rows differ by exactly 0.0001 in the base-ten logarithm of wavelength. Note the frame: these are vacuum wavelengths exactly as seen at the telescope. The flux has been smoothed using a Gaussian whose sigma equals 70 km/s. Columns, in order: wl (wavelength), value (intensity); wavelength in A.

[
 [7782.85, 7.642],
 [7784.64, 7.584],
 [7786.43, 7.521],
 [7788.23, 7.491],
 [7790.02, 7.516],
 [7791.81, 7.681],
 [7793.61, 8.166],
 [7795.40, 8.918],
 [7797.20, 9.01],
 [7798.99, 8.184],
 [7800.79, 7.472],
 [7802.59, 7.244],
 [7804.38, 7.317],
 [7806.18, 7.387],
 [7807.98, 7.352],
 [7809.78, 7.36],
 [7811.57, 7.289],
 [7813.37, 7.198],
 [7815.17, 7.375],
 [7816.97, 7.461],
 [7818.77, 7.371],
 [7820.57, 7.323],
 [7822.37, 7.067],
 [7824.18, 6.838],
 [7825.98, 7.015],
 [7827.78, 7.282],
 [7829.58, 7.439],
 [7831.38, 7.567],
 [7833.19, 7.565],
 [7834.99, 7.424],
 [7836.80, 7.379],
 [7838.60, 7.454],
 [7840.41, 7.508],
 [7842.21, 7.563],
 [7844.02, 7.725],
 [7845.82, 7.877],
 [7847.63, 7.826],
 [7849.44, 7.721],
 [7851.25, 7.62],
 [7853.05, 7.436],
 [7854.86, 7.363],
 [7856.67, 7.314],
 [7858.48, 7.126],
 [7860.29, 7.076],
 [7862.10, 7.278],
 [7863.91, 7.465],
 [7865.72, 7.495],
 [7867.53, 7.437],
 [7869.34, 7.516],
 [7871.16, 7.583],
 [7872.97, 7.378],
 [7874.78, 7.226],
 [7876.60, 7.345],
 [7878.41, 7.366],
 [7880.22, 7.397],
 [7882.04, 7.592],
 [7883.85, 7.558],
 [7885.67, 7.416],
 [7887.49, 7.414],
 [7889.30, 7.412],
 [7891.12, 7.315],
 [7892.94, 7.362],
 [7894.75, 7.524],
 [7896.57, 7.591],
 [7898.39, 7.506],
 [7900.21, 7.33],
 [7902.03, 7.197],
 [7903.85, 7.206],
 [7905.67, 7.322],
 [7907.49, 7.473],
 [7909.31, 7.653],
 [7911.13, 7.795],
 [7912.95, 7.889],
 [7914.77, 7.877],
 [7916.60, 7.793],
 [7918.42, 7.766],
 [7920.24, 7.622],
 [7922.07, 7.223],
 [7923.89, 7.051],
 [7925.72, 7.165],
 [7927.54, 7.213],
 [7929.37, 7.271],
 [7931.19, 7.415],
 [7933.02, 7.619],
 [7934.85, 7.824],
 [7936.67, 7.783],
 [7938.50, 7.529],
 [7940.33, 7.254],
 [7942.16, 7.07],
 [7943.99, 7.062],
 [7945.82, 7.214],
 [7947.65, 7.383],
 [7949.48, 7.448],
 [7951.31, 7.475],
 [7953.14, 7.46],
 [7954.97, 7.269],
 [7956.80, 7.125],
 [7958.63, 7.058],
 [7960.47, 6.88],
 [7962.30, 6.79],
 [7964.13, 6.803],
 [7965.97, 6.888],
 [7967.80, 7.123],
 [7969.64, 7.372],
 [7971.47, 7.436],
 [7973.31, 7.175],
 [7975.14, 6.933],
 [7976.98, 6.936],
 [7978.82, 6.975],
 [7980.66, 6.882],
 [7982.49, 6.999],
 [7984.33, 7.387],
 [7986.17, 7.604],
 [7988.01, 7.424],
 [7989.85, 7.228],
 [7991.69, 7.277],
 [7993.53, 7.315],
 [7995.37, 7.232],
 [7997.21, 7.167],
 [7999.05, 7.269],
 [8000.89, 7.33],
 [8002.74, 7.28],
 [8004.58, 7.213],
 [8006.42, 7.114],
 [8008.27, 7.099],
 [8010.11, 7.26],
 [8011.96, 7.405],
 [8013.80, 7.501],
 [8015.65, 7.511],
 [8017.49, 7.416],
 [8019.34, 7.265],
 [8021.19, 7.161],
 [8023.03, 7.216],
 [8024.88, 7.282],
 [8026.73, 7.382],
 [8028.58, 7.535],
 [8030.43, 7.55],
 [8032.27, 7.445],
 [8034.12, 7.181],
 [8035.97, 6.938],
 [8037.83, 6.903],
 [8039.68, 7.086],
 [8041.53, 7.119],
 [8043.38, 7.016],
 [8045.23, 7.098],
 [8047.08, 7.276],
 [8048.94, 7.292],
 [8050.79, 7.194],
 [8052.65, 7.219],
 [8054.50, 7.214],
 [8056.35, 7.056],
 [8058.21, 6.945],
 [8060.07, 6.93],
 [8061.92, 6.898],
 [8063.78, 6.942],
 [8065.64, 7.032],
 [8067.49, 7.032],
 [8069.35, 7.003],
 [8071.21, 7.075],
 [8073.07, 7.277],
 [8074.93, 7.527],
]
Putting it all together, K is -0.8 A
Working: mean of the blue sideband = 7.4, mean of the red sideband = 7.21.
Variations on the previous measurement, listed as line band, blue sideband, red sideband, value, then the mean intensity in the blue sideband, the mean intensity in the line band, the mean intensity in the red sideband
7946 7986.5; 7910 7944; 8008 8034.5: 1.6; 7.5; 7.15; 7.36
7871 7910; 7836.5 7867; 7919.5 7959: 0.1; 7.49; 7.41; 7.35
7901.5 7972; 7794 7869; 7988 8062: 0.0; 7.5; 7.35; 7.23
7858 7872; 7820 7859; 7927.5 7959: 0.1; 7.43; 7.38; 7.37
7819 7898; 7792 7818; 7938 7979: 0.9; 7.69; 7.42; 7.16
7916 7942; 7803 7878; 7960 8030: -0.6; 7.4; 7.45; 7.22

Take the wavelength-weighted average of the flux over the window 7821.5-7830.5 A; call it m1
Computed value 7.13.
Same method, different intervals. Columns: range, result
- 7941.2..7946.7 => 7.11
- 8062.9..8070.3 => 7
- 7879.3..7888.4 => 7.48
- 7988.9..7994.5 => 7.27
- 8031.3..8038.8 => 7.12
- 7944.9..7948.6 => 7.3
